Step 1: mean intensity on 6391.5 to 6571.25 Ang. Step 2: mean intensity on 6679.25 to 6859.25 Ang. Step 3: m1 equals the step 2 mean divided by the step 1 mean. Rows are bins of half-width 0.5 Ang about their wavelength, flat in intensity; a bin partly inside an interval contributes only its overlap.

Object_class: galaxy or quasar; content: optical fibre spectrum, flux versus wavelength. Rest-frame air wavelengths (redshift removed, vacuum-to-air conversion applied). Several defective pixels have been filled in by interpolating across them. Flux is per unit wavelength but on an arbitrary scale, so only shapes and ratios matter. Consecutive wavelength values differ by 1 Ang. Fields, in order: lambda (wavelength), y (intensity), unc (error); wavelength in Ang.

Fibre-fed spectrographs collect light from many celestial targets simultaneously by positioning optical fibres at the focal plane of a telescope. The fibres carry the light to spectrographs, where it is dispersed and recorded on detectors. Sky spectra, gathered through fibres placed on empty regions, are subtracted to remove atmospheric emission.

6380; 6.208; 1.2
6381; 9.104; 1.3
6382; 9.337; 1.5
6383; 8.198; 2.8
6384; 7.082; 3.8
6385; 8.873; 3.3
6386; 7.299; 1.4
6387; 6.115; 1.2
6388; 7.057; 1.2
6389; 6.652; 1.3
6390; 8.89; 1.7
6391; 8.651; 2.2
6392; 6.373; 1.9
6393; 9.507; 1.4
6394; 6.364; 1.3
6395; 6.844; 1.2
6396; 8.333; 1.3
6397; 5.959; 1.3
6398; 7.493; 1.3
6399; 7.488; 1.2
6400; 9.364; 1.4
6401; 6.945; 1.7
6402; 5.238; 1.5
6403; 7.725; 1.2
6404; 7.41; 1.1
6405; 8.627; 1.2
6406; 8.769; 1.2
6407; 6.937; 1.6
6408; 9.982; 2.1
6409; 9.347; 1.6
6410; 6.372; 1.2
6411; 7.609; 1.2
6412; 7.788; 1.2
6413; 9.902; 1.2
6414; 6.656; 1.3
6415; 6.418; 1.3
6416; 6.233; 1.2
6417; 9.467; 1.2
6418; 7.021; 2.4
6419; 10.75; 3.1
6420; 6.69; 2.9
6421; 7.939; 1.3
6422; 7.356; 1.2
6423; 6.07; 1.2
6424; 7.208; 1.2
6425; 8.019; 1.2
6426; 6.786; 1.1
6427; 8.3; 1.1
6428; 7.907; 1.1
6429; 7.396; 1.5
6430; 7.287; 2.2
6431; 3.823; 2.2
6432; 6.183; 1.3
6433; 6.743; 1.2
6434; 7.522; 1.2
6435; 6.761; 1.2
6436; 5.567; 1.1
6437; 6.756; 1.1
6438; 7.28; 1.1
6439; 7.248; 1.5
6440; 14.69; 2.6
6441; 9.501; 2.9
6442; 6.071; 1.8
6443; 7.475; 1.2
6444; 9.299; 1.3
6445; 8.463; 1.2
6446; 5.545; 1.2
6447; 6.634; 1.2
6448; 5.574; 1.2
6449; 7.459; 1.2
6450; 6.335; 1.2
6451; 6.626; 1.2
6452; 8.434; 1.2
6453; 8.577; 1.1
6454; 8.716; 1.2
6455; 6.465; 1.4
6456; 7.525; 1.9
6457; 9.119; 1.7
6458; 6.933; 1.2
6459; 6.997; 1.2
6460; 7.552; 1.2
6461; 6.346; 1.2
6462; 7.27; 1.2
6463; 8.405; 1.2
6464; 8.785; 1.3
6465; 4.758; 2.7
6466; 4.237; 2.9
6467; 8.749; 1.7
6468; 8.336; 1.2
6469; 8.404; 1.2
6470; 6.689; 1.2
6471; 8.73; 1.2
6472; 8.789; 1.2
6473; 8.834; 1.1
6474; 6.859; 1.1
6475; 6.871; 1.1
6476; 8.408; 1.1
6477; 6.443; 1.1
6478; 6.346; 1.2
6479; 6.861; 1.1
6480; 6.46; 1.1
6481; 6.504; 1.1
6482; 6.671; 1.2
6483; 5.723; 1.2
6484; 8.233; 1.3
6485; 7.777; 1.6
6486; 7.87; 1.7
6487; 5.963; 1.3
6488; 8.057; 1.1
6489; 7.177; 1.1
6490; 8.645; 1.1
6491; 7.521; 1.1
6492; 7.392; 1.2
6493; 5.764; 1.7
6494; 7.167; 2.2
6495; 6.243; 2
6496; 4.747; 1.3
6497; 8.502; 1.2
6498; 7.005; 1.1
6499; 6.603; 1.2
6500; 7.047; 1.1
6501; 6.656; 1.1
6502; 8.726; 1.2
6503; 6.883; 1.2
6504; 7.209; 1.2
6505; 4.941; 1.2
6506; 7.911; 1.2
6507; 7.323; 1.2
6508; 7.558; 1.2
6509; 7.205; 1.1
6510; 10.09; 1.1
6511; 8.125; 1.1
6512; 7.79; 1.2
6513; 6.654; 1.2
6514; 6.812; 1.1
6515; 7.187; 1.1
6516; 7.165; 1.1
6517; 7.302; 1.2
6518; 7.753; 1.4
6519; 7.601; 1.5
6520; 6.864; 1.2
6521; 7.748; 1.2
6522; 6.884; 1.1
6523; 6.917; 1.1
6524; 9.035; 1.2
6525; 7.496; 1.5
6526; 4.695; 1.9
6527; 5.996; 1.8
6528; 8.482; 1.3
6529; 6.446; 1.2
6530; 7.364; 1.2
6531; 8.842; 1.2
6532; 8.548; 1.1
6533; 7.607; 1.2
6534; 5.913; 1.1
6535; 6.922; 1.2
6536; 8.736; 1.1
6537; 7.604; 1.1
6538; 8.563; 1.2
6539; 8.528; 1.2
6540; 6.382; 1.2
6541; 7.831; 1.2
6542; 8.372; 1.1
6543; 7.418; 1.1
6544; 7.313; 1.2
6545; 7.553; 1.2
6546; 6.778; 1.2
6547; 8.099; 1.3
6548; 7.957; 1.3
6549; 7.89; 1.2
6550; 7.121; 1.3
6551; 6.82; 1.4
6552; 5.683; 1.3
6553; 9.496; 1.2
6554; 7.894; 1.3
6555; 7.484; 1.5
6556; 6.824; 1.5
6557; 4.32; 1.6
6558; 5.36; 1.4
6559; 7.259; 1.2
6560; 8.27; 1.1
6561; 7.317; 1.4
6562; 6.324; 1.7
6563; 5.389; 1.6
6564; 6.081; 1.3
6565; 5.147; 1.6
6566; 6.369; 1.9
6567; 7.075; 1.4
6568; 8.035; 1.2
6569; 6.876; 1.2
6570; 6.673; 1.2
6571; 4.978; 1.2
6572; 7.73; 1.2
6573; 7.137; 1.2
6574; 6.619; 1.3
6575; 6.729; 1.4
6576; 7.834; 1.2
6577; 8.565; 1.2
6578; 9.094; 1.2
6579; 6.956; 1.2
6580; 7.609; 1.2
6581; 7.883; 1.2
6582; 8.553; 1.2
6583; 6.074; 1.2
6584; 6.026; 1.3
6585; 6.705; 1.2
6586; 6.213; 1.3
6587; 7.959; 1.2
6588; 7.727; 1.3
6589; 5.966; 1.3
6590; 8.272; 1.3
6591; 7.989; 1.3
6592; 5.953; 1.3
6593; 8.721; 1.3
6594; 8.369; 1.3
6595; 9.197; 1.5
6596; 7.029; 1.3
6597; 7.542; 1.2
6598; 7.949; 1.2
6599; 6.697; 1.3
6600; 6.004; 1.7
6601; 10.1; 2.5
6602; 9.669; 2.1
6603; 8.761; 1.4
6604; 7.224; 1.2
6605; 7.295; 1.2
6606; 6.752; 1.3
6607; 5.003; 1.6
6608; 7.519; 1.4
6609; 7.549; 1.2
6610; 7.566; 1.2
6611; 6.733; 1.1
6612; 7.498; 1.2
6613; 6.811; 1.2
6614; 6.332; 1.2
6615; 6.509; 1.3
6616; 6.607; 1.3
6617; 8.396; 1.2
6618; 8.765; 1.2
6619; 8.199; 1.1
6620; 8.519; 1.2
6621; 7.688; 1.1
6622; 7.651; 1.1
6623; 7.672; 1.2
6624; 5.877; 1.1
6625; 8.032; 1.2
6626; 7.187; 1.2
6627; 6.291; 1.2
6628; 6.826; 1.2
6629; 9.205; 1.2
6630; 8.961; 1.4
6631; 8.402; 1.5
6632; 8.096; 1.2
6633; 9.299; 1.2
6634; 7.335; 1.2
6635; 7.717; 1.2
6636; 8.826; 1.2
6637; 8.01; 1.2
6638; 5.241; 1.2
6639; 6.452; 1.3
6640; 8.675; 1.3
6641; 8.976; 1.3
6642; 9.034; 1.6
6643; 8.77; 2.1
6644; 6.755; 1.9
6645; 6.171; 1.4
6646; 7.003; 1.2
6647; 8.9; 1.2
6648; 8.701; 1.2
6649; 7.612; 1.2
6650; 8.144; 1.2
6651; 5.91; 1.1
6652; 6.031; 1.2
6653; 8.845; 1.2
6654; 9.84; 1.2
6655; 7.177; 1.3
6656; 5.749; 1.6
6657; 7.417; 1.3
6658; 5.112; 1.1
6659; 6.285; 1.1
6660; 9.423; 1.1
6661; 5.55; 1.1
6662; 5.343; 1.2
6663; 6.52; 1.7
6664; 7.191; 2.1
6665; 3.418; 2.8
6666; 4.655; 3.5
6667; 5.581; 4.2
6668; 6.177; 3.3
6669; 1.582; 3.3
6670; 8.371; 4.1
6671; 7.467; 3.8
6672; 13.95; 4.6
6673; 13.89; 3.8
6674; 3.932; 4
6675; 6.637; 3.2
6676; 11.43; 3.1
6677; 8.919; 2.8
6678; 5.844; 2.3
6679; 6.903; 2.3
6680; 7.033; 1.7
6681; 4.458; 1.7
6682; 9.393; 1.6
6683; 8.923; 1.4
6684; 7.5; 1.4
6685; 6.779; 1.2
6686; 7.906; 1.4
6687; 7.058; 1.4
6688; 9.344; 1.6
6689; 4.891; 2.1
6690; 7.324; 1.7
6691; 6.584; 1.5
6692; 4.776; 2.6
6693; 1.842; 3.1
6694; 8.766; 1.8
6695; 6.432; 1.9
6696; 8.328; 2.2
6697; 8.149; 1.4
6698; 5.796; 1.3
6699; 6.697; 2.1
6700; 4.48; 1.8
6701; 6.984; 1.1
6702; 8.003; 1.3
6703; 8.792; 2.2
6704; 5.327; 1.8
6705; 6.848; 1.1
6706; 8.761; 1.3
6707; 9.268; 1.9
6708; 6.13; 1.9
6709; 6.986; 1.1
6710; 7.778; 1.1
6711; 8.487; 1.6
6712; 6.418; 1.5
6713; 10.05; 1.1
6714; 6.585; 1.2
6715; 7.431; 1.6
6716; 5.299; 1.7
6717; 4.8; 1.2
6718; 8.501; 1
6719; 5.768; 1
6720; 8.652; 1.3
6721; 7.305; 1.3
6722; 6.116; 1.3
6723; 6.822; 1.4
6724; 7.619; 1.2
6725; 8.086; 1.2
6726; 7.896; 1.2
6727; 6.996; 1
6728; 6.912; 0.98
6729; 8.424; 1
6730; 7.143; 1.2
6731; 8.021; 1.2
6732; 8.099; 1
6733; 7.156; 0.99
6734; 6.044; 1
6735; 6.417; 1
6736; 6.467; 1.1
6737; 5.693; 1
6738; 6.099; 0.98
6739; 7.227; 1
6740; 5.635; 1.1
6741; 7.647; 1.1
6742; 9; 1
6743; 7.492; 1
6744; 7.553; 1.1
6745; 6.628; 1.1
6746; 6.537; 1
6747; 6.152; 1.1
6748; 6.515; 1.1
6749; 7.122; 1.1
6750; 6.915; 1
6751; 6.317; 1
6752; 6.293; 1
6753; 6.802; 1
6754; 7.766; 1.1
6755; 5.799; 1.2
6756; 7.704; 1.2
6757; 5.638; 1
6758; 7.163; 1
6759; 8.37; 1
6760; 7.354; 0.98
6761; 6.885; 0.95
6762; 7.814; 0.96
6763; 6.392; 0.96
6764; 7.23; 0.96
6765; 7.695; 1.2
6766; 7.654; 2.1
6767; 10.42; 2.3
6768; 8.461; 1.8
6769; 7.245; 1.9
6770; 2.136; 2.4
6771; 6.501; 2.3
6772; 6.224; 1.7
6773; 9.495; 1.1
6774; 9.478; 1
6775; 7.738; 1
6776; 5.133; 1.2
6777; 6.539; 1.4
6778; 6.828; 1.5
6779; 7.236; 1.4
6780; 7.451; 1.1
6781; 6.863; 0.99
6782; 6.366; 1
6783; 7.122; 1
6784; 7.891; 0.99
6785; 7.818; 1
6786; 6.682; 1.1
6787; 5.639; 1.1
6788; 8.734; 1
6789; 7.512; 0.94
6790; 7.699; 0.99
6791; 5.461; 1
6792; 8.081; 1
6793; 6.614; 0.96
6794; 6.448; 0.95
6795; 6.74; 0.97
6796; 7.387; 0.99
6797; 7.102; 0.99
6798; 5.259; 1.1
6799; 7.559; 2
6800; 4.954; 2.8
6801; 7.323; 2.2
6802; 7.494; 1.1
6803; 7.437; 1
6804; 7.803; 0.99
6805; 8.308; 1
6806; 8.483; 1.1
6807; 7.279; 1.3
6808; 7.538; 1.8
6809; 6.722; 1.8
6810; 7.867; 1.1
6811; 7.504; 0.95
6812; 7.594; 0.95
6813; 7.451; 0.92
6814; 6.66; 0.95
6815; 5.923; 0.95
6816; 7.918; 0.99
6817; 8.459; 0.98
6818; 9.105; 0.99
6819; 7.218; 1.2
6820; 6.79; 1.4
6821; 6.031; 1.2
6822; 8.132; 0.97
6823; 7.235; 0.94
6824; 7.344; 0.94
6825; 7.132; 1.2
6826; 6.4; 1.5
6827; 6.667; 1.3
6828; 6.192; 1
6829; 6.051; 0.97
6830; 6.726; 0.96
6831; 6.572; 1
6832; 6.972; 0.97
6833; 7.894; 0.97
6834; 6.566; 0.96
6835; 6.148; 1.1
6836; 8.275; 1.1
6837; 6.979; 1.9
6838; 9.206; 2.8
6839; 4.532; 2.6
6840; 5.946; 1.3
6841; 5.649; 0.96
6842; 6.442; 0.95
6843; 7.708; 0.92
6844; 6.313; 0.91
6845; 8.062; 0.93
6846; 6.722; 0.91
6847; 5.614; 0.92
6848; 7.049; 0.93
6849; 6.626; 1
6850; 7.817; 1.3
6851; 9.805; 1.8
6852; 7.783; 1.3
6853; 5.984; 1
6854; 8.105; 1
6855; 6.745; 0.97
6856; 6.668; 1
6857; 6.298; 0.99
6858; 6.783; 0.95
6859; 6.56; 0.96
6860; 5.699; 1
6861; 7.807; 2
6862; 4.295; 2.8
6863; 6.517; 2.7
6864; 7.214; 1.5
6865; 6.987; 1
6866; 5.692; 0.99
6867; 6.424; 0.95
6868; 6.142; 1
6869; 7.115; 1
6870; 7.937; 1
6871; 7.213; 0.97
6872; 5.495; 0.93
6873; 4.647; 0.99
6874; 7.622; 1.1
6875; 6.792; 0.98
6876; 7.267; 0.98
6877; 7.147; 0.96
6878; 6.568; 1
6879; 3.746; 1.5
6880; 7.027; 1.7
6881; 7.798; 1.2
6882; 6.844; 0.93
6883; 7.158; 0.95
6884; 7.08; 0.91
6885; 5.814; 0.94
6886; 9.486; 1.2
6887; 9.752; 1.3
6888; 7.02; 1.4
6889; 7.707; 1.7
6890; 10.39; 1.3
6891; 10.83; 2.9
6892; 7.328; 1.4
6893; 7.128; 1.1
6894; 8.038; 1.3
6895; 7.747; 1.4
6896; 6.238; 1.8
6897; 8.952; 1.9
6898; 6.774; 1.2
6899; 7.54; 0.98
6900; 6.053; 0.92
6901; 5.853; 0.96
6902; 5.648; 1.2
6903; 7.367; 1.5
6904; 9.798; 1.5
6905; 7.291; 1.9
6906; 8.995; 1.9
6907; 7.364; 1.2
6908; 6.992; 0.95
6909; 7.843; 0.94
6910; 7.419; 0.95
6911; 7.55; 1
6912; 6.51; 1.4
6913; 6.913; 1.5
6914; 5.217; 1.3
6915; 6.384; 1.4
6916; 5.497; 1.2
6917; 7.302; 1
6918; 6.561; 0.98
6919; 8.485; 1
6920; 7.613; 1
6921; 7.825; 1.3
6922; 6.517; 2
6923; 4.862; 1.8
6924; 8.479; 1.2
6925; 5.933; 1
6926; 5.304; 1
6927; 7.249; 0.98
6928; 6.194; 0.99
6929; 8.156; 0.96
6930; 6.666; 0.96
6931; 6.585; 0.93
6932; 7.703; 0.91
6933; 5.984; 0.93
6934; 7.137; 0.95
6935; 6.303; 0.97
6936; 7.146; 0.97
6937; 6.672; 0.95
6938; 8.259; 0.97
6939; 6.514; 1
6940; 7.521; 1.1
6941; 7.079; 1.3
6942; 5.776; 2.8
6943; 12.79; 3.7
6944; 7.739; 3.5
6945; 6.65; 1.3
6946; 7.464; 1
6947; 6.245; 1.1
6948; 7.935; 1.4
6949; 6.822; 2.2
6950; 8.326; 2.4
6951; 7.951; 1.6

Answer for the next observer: 0.96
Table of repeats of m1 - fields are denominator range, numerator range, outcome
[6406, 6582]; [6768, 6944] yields 0.96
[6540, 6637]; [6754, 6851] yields 0.96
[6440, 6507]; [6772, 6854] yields 0.97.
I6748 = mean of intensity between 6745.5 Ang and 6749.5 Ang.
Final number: 6.58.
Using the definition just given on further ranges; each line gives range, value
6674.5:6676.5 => 9.03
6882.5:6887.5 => 7.86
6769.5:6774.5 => 6.77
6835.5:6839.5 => 7.25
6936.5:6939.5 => 7.15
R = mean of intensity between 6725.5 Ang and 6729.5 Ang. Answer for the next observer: 7.56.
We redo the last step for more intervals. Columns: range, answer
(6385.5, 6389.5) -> 6.78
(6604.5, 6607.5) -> 6.35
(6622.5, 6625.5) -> 7.19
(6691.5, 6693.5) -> 3.31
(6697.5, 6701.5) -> 5.99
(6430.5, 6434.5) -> 6.07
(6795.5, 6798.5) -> 6.58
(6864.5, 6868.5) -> 6.31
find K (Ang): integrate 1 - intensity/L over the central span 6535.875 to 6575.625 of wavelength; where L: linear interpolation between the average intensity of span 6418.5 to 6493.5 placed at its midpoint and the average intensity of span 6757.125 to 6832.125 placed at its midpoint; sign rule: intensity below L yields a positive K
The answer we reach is 1.2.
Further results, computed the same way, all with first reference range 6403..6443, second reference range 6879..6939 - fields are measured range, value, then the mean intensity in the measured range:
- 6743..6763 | 1.2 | 6.91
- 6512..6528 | 0.9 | 7.14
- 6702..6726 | 0.2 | 7.32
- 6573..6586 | 0.3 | 7.33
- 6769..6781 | 0.9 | 6.82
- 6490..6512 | 1.0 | 7.22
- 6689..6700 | 1.6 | 6.31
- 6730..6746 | 0.8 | 7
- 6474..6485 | 1.0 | 6.89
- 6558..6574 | 1.8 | 6.67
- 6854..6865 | 1.1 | 6.56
